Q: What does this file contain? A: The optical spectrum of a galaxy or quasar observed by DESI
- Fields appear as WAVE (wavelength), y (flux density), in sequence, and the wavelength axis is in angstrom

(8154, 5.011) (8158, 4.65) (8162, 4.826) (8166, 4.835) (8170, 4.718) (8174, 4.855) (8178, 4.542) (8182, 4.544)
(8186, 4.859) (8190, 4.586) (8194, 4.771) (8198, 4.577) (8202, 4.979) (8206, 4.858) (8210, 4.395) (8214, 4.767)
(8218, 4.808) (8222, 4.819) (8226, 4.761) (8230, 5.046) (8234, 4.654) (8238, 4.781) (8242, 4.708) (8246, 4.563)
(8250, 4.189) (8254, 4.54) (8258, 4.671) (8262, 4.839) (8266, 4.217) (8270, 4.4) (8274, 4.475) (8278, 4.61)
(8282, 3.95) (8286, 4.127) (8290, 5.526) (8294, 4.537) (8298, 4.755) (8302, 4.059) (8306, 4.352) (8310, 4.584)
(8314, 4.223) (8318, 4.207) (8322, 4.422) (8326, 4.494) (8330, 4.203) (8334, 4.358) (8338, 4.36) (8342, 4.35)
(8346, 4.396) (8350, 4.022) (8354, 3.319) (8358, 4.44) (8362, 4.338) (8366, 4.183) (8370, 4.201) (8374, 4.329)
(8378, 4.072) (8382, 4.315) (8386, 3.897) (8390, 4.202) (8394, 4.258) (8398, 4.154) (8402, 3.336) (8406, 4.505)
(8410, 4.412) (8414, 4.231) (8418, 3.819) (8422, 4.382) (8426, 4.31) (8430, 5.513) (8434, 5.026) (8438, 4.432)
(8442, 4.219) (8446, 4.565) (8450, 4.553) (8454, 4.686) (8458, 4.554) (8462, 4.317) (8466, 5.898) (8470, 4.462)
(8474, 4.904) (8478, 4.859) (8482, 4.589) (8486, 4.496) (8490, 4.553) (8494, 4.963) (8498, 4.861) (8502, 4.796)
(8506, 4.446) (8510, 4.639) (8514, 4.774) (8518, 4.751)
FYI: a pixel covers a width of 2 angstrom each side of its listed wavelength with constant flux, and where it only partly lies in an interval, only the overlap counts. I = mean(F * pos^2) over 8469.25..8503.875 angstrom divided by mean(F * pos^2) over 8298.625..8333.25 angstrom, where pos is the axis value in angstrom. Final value 1.1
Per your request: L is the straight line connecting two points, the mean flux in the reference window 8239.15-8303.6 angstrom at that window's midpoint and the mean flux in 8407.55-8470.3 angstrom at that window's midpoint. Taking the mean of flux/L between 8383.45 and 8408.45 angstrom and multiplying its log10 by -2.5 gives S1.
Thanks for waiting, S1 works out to 0.13 mag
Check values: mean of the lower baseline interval 4.52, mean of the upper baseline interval 4.59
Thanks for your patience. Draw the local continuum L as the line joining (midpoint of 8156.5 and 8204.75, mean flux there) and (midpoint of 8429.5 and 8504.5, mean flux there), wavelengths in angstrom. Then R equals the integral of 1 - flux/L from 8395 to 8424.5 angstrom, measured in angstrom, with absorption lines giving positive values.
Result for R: 3.8 angstrom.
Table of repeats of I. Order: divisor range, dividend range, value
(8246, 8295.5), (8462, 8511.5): 1.11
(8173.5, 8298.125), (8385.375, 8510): 1.03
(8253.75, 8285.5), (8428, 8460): 1.10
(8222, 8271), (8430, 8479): 1.08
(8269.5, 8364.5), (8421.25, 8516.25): 1.12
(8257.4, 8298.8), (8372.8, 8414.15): 0.94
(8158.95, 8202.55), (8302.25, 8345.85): 0.95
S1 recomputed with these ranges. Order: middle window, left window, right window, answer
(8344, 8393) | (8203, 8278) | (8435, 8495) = 0.13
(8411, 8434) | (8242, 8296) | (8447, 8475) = 0.05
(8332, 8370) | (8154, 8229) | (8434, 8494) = 0.12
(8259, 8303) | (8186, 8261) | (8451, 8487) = 0.05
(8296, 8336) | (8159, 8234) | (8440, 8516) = 0.09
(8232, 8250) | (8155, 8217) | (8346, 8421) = -0.02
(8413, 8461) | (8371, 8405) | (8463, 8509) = -0.02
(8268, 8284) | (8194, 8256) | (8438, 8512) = 0.08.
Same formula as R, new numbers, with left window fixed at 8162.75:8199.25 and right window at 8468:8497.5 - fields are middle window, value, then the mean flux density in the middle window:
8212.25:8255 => 0.1 angstrom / 4.7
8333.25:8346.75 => 1.0 angstrom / 4.36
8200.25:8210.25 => -0.2 angstrom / 4.8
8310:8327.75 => 1.3 angstrom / 4.36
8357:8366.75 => 0.8 angstrom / 4.33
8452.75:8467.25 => -0.4 angstrom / 4.82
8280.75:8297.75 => 0.4 angstrom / 4.58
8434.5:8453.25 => 0.8 angstrom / 4.51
